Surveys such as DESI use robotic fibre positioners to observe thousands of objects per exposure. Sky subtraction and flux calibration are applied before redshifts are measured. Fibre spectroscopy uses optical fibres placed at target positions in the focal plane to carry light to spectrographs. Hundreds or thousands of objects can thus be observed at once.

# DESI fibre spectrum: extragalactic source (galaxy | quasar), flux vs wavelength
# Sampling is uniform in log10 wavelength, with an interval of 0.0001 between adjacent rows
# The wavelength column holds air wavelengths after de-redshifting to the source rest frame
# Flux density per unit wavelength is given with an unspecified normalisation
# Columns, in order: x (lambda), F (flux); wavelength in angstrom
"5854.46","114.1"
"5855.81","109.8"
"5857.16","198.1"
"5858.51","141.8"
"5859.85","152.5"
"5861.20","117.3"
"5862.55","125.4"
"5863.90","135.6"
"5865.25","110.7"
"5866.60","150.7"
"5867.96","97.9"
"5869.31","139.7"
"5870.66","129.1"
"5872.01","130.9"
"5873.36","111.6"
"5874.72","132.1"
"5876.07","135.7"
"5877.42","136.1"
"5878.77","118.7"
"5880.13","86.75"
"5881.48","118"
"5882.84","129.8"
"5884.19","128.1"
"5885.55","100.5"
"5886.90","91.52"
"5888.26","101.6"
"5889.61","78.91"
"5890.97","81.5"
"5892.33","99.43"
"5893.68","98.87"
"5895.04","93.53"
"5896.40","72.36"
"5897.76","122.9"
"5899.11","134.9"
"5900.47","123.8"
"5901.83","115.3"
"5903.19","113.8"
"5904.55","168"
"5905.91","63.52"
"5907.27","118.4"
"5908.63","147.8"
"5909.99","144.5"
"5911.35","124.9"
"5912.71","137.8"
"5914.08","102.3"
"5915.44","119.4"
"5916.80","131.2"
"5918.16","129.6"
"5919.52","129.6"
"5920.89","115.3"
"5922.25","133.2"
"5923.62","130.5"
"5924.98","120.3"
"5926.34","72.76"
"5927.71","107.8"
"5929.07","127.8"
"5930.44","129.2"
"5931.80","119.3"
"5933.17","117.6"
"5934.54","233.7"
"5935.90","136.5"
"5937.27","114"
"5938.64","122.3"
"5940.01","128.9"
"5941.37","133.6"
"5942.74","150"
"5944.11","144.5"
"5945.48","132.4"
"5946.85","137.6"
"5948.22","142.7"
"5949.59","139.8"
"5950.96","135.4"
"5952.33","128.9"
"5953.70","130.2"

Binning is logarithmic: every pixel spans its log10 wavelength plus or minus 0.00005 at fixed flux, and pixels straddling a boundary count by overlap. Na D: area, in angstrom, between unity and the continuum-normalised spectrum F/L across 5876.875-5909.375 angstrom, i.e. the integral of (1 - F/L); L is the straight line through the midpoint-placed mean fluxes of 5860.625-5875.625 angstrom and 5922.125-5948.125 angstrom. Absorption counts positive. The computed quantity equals 4.5 angstrom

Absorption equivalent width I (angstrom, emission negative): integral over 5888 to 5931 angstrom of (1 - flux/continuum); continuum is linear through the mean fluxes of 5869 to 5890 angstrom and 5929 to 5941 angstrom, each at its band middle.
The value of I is 4.2 angstrom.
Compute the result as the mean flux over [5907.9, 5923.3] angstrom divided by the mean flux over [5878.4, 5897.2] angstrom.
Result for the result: 1.3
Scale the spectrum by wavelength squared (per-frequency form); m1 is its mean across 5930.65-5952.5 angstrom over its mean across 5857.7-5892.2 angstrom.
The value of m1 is 1.19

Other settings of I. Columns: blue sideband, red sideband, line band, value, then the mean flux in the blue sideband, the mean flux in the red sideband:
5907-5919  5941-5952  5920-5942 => 1.1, 129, 139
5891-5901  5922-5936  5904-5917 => -1.1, 105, 130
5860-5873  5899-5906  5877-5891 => 2.0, 127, 123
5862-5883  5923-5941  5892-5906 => 1.6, 124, 128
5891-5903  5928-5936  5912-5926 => 0.6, 106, 143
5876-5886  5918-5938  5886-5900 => 2.7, 119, 128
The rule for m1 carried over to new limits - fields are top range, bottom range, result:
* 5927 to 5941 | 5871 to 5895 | 1.23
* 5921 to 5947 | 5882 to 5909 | 1.22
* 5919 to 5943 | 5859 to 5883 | 1.05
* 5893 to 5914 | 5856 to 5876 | 0.90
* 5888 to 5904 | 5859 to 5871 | 0.81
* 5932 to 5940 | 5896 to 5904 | 1.23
